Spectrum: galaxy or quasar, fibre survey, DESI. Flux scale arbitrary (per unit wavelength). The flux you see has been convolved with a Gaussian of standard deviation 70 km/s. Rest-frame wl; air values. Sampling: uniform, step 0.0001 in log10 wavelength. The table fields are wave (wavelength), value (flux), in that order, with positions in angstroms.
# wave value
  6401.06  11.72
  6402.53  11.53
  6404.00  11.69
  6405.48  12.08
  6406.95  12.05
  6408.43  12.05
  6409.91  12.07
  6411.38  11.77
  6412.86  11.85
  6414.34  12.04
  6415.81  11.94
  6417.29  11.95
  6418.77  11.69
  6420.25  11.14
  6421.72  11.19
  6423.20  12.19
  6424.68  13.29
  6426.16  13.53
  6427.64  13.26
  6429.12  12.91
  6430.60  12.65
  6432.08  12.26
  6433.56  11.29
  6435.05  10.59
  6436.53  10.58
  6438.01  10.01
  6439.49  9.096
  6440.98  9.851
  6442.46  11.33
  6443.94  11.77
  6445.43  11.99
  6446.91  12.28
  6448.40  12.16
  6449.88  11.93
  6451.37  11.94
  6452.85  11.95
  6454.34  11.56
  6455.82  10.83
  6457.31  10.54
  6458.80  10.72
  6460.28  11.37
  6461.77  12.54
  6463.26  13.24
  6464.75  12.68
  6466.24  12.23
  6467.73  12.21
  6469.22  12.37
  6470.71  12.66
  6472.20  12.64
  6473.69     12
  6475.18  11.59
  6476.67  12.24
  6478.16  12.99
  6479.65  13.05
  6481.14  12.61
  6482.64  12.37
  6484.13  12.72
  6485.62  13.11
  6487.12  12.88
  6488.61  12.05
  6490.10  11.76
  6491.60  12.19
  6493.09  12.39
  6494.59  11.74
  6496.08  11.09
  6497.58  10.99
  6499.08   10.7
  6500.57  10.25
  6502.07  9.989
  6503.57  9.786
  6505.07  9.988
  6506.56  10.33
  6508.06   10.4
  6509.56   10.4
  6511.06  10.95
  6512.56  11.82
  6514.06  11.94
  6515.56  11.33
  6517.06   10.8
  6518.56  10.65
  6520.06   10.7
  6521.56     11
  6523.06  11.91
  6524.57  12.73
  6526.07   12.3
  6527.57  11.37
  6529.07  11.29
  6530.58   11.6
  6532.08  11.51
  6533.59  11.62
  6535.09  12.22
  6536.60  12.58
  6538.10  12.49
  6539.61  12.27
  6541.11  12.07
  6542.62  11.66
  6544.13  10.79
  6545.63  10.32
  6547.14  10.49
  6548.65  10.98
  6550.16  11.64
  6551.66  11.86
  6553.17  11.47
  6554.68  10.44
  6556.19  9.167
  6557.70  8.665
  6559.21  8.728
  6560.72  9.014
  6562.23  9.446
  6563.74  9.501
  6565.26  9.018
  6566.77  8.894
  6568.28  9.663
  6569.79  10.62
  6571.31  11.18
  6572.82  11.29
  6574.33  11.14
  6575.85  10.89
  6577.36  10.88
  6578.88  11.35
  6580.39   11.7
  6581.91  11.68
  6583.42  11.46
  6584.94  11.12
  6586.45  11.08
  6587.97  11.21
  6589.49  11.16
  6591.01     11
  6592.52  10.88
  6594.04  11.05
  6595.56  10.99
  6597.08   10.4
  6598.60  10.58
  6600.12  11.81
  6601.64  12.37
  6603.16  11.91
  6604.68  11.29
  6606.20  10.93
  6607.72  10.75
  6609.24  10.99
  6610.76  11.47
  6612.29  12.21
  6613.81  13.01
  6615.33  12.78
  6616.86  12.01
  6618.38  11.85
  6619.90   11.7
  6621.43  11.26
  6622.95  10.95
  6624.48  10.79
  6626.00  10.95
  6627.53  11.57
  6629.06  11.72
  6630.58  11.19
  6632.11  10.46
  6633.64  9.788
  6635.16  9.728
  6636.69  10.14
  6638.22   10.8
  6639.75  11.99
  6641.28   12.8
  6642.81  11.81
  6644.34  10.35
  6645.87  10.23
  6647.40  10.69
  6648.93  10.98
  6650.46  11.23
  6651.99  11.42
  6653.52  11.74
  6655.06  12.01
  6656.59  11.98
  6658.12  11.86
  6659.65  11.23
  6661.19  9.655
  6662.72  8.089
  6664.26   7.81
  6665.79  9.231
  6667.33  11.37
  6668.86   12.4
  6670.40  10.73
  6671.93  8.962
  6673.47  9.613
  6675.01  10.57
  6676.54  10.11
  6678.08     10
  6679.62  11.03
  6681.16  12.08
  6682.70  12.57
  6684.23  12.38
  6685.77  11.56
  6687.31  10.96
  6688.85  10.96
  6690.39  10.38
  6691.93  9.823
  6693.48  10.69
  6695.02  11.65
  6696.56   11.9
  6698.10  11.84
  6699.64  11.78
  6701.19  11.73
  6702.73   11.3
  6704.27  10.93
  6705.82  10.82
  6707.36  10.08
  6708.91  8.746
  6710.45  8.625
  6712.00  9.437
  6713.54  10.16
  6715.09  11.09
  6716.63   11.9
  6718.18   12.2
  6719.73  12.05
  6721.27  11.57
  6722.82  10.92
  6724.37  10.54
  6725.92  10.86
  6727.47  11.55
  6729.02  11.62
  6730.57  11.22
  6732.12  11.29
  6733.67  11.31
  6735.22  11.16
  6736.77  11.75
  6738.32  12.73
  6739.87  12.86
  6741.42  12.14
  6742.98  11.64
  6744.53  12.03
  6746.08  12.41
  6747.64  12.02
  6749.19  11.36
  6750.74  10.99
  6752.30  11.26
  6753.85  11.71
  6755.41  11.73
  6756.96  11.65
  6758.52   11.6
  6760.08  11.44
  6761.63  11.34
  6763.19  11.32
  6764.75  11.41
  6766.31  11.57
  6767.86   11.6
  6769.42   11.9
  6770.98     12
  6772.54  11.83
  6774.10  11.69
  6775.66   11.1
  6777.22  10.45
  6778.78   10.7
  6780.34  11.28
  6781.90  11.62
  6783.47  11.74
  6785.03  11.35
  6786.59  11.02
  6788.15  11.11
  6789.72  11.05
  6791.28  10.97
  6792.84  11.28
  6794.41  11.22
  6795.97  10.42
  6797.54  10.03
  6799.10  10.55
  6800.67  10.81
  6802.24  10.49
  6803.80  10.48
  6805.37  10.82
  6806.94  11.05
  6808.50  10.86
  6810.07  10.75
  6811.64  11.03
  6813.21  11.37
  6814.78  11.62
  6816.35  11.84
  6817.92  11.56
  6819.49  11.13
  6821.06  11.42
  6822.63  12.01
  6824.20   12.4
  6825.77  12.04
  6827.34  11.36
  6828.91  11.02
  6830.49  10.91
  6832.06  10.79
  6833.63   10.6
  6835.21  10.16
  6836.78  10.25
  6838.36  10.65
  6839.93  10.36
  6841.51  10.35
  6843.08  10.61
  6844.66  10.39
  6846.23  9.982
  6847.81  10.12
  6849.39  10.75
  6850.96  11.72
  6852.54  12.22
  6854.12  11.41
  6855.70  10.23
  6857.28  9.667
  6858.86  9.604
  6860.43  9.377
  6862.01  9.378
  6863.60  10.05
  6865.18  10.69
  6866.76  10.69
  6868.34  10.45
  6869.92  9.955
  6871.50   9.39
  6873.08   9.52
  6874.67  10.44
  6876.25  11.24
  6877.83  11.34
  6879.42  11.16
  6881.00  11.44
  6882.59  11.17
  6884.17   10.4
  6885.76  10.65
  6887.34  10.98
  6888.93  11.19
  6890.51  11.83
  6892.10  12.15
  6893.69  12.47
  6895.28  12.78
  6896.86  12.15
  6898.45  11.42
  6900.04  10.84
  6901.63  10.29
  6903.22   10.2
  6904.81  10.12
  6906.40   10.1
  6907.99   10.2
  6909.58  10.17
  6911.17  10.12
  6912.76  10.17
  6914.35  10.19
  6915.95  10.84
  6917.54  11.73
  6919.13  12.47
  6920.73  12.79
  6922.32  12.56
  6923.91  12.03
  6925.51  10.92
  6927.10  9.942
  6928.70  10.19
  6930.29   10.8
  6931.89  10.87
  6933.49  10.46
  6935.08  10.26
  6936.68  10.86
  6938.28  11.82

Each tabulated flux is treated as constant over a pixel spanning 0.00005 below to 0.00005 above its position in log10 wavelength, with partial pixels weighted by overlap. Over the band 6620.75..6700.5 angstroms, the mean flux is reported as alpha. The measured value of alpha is 10.9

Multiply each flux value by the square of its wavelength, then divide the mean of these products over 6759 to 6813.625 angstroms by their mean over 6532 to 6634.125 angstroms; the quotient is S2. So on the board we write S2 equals 1.1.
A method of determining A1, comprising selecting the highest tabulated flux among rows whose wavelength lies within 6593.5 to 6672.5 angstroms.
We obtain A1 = 13.01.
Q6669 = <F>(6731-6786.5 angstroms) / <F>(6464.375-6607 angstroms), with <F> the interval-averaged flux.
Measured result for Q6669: 1.0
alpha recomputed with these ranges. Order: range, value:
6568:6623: 11.3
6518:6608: 11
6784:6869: 10.8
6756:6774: 11.6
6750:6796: 11.4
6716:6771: 11.6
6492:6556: 11.2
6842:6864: 10.4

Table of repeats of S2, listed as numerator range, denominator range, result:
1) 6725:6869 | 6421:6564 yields 1.06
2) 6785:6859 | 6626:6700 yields 1.05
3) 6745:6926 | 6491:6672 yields 1.08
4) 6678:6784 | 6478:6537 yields 1.05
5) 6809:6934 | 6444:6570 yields 1.07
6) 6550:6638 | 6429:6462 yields 1.01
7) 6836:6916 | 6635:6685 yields 1.05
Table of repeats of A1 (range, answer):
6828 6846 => 11.02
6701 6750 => 12.86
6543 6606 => 12.37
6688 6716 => 11.9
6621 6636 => 11.72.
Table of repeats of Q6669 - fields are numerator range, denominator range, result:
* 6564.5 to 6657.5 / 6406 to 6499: 0.94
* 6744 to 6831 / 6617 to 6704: 1.03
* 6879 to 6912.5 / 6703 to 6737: 1.01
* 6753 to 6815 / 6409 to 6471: 0.95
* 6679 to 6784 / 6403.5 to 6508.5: 0.96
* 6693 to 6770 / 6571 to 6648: 1.01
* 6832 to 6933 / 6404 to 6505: 0.91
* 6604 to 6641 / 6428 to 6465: 0.98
